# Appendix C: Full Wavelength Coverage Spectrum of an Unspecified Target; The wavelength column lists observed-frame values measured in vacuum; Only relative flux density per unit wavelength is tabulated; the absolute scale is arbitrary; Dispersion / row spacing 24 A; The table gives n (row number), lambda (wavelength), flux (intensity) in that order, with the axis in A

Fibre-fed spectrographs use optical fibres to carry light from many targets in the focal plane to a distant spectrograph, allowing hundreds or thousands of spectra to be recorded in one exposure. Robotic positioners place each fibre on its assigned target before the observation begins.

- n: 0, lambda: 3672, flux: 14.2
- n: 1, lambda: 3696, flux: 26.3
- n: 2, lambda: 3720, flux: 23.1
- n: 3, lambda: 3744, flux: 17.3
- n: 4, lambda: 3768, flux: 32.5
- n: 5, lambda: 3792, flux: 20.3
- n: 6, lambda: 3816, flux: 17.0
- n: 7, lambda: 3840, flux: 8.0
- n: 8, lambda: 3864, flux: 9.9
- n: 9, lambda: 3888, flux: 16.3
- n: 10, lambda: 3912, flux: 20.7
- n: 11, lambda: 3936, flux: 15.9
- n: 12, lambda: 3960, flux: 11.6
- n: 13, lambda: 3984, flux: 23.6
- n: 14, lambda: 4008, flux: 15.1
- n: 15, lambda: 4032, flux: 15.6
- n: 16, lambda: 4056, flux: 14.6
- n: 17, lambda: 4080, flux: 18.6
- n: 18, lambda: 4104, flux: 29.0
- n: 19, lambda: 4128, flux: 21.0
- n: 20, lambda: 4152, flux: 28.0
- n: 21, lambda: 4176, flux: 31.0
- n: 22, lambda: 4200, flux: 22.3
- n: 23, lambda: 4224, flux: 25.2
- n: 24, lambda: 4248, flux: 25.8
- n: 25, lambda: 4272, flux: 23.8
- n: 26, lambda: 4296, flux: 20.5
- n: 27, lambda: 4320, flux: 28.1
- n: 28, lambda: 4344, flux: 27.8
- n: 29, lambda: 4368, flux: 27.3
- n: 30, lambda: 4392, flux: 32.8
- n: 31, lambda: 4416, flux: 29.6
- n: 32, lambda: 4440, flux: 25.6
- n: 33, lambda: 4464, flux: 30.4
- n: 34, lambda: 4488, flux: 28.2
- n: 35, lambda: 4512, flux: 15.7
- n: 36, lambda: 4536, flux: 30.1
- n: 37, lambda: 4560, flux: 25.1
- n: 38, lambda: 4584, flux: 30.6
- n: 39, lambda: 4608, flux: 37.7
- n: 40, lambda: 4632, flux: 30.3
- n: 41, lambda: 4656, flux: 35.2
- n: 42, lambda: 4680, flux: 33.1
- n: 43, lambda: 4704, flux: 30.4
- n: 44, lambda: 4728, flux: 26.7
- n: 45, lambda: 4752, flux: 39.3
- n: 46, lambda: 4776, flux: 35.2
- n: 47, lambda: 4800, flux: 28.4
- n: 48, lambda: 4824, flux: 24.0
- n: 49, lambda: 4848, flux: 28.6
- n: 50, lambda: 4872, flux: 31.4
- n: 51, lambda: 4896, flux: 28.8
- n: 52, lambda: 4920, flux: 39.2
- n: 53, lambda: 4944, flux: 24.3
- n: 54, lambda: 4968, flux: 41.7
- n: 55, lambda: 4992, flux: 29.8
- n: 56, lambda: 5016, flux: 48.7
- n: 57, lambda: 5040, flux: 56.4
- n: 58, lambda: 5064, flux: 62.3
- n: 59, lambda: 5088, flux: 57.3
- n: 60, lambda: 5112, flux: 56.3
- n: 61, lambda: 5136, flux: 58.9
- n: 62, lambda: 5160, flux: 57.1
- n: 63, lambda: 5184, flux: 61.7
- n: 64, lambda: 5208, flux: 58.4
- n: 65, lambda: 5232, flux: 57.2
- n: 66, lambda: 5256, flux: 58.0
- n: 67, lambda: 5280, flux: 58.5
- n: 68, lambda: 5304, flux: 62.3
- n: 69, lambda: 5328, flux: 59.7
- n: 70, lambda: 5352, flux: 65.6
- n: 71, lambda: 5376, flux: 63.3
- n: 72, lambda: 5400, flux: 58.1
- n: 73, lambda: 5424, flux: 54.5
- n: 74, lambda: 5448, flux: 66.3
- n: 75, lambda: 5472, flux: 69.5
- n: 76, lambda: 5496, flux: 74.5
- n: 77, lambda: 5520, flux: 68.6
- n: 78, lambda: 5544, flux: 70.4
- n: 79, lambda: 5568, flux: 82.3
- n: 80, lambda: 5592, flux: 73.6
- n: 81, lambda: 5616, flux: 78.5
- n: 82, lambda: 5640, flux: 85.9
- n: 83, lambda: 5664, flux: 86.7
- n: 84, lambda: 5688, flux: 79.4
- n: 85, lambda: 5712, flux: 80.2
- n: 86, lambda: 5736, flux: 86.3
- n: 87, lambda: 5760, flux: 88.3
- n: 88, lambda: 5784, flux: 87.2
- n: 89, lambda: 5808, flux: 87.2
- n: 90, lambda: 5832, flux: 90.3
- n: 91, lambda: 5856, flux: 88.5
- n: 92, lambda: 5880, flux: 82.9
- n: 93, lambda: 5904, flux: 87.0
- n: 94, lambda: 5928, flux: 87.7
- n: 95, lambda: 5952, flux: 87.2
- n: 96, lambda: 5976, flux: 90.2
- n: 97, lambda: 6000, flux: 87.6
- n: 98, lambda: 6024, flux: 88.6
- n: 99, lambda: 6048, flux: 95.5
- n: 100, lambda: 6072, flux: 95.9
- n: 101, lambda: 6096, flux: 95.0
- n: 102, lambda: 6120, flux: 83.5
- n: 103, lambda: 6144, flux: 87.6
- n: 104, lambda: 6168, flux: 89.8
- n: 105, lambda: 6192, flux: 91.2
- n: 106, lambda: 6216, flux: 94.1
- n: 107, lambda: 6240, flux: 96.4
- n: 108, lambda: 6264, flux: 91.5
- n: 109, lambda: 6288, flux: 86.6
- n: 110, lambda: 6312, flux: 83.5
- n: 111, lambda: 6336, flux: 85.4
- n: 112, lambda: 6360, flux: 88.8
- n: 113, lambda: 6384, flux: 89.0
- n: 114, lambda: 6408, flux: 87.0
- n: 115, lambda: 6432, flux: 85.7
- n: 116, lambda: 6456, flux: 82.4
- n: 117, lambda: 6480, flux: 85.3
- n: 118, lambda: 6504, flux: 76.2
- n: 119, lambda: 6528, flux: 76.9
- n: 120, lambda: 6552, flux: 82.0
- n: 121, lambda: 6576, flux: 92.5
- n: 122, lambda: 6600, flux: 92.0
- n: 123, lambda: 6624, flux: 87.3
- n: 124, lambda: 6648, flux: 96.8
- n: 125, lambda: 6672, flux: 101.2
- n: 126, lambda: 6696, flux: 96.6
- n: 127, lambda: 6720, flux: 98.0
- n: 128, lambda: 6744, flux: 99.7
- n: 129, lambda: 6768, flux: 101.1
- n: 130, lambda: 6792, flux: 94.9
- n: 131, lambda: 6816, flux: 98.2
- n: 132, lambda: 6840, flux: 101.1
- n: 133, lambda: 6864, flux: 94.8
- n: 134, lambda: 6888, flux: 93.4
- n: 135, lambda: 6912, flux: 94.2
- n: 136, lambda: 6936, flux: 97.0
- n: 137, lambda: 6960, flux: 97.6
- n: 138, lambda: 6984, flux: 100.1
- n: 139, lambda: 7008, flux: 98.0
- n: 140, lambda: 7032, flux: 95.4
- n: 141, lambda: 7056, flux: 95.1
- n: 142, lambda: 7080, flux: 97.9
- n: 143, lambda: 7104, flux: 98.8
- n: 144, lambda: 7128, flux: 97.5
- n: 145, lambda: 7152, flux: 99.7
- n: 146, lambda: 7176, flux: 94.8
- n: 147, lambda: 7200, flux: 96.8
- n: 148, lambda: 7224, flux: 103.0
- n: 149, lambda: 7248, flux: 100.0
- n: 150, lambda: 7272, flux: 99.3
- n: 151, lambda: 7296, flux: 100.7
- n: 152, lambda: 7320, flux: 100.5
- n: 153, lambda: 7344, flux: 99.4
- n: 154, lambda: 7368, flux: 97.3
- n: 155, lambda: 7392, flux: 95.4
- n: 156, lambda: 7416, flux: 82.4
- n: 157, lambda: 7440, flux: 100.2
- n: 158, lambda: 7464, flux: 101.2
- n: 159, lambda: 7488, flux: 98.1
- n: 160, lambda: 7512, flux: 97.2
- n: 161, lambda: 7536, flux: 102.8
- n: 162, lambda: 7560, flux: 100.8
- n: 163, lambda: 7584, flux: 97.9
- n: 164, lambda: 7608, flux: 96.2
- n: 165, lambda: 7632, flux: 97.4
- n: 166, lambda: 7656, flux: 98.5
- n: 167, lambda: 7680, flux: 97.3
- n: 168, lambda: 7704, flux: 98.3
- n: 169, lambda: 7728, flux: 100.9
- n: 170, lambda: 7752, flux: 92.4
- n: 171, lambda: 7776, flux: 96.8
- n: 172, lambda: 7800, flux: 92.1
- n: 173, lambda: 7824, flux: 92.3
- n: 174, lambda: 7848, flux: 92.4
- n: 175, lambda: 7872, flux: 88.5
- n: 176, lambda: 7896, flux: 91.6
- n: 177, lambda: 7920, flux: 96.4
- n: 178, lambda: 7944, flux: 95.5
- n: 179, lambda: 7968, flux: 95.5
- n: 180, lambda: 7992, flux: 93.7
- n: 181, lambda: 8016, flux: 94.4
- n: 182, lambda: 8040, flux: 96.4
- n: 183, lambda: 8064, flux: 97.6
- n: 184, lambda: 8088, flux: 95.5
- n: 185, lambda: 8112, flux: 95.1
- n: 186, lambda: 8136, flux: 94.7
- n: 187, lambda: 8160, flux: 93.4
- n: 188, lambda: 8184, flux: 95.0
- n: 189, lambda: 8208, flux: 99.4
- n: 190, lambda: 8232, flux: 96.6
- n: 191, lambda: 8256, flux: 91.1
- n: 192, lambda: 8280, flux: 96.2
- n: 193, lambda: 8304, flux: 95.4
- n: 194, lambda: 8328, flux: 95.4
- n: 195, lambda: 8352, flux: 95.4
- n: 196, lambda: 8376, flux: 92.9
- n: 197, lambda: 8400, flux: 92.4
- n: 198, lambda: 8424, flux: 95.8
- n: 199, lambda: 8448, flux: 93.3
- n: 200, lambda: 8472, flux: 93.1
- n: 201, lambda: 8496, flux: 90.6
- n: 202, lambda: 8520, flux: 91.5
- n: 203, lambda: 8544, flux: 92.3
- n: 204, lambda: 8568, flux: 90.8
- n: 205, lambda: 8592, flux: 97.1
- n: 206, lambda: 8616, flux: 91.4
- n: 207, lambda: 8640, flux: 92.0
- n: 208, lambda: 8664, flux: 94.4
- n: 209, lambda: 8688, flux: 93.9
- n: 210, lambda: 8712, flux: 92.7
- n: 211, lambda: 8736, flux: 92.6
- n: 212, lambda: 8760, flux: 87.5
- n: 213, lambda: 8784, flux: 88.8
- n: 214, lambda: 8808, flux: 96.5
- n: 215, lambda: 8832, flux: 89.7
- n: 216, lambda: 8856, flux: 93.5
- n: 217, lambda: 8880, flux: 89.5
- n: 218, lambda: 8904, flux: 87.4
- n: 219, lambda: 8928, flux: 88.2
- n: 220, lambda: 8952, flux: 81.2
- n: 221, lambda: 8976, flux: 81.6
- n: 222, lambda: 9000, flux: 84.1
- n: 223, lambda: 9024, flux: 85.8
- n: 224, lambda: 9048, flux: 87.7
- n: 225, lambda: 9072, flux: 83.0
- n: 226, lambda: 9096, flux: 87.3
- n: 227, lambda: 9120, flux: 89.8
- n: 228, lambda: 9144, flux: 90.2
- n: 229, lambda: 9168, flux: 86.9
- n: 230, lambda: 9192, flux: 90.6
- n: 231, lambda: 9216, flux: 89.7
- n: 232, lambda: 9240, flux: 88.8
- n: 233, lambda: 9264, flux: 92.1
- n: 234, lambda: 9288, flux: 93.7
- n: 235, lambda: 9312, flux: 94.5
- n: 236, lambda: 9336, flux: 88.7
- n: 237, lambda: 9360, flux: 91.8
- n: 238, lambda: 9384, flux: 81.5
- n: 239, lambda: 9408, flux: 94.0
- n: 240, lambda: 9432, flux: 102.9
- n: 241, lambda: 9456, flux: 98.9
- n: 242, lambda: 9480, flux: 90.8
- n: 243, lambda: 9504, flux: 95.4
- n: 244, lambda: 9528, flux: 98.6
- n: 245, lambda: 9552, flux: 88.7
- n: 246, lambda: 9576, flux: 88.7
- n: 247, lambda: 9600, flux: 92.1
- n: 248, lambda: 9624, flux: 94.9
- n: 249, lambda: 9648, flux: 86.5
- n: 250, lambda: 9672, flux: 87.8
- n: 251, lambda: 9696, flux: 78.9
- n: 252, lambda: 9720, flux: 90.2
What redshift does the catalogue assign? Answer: 0.258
